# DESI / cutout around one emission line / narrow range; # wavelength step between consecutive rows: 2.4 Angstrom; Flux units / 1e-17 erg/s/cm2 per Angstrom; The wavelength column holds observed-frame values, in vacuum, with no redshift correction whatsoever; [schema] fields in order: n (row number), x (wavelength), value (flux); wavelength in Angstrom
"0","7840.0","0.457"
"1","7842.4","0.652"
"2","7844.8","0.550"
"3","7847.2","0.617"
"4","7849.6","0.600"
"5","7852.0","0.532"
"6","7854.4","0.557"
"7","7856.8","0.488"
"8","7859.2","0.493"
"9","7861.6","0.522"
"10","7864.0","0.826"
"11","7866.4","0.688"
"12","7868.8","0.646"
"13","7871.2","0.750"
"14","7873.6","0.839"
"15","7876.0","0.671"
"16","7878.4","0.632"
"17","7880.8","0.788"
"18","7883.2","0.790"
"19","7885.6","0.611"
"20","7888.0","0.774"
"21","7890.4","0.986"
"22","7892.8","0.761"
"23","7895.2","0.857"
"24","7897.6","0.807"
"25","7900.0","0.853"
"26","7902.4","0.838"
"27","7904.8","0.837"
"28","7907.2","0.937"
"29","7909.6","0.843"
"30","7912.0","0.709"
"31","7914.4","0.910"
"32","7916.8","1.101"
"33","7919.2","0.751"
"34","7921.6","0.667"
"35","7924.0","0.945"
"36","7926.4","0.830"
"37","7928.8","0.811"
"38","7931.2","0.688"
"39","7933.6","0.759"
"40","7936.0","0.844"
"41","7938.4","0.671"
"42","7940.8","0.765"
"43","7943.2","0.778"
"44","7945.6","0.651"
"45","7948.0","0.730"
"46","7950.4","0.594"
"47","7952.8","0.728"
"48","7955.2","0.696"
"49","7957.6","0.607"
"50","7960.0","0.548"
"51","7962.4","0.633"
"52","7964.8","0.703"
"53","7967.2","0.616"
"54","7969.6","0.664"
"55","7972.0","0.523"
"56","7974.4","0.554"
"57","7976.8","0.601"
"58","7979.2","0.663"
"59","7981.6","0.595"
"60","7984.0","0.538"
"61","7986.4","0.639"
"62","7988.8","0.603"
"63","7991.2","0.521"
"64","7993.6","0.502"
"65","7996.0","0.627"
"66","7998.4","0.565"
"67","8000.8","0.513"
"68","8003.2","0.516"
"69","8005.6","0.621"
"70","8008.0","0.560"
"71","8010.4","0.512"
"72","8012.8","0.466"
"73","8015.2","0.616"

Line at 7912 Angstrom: Mg II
